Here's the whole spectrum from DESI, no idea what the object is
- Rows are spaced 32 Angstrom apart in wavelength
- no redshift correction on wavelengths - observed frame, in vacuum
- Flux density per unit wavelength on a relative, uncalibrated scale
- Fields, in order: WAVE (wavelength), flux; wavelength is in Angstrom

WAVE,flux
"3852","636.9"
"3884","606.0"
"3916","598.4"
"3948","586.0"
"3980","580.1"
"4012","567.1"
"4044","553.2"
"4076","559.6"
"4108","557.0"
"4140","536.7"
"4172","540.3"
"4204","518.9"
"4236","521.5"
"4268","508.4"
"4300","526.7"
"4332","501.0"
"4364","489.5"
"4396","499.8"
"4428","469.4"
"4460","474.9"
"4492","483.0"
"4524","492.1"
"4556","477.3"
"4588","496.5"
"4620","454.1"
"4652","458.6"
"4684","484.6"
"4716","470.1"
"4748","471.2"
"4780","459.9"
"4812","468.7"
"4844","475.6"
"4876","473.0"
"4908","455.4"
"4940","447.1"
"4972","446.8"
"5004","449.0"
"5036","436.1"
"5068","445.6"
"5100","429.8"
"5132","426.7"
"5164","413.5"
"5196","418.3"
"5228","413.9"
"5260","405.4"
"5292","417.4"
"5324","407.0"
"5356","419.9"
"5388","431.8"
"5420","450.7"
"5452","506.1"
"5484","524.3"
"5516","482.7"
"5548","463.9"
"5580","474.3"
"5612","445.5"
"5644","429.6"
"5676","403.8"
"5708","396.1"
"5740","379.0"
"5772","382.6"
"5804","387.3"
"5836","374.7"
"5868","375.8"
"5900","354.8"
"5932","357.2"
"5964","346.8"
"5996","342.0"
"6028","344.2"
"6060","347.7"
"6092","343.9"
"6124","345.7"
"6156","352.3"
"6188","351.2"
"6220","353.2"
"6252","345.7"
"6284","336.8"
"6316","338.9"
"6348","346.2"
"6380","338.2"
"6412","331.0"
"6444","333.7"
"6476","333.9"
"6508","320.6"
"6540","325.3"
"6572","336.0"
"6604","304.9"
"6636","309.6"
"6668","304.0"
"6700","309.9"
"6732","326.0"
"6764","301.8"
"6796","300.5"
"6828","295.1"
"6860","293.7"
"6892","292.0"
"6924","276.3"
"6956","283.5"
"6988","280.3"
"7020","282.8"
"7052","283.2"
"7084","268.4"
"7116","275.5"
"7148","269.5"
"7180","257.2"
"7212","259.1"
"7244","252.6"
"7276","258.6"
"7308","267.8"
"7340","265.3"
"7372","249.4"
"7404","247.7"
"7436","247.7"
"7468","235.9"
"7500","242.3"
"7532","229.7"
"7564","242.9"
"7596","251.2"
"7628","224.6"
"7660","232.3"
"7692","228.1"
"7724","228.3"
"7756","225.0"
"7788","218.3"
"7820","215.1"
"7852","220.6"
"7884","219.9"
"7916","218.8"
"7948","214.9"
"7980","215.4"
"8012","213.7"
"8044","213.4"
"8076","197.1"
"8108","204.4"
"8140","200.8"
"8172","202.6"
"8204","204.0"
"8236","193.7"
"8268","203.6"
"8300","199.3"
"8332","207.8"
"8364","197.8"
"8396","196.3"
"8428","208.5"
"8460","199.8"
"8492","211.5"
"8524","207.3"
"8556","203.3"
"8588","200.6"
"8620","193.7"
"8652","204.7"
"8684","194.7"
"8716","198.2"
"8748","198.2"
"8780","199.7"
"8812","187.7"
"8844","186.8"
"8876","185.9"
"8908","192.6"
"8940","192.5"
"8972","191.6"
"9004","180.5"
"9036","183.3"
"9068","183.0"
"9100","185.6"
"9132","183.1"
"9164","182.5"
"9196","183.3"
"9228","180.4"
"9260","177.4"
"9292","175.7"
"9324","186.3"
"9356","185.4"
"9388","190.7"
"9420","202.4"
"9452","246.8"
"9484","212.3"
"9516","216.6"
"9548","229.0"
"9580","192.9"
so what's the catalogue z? 1.500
